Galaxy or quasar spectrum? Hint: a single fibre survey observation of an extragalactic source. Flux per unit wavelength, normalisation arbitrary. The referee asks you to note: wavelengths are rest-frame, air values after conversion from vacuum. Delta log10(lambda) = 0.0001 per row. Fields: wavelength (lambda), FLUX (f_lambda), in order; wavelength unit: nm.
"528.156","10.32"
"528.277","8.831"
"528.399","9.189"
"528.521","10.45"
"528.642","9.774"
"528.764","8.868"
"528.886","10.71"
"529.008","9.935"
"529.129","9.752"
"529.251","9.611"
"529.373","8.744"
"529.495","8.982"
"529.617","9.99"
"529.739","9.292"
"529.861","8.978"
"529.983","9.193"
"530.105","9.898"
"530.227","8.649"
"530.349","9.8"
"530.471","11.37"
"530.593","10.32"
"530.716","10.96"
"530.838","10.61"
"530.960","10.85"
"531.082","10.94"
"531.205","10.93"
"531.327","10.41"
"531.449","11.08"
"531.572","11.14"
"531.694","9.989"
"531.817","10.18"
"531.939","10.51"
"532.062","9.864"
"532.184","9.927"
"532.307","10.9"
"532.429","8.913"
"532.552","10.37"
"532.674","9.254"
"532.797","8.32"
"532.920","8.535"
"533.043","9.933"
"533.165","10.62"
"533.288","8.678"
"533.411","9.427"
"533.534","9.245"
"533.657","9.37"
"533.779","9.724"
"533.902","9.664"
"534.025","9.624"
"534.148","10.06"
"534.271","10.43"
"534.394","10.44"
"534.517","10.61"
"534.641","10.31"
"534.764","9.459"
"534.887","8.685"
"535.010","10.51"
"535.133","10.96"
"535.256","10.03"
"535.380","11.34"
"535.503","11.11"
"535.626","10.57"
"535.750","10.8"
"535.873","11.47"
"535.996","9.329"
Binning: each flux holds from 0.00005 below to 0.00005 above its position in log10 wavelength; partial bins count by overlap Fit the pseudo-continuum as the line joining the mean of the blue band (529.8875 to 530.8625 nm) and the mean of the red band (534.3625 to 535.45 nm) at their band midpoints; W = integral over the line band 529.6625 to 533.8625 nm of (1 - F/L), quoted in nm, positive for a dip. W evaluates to 0.07 nm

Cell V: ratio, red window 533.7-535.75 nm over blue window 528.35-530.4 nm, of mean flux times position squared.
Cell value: 1.1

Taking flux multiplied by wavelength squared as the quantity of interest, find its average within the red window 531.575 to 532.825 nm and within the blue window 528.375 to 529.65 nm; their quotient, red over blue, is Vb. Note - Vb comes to 1.04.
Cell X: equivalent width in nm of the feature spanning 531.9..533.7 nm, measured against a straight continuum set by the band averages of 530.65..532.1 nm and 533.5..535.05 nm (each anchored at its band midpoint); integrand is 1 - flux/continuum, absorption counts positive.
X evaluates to 0.12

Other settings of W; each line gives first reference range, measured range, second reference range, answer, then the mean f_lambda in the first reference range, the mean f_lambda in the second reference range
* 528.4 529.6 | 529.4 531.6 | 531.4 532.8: -0.064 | 9.64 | 10.1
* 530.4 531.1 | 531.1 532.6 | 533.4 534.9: 0.019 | 10.8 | 9.82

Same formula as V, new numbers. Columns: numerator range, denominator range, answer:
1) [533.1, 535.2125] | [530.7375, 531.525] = 0.92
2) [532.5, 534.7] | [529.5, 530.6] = 1.02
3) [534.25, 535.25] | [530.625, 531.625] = 0.95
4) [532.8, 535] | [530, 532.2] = 0.94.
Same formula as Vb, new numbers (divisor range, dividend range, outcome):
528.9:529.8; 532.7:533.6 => 0.98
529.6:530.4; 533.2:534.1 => 1.02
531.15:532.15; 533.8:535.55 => 0.98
